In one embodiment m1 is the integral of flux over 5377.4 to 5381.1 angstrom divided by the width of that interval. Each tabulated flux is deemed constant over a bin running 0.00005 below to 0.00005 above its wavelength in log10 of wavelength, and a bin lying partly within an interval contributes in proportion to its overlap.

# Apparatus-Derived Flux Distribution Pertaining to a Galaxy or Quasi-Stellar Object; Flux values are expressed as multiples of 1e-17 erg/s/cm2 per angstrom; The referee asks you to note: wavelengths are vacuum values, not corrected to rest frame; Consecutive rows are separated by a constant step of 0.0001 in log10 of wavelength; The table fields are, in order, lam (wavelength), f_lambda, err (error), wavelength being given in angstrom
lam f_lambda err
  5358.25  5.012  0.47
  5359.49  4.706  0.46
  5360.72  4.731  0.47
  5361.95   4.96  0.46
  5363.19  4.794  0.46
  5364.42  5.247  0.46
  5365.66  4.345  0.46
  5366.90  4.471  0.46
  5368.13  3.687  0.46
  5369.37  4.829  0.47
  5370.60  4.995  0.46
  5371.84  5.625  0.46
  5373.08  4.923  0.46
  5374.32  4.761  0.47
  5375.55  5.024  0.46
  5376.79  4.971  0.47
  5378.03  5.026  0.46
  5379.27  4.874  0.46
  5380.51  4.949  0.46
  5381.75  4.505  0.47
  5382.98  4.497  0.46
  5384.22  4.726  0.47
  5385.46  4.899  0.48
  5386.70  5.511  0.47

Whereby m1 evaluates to 4.94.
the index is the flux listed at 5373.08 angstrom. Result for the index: 4.923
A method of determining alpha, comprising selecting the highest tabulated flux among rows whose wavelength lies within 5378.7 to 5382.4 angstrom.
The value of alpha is 4.949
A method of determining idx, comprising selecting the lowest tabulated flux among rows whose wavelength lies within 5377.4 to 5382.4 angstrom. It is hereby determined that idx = 4.505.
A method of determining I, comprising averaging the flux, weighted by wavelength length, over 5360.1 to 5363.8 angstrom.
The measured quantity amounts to 4.83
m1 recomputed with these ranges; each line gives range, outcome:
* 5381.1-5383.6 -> 4.52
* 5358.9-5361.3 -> 4.73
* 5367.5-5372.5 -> 4.79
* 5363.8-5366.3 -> 4.79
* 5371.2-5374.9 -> 5.09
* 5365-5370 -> 4.34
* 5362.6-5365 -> 5.03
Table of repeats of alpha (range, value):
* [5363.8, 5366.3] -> 5.247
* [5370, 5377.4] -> 5.625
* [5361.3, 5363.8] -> 4.96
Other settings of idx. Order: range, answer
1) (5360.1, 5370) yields 3.687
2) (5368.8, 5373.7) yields 4.829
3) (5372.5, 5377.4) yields 4.761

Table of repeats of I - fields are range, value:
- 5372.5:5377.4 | 4.92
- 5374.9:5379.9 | 4.97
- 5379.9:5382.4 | 4.74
